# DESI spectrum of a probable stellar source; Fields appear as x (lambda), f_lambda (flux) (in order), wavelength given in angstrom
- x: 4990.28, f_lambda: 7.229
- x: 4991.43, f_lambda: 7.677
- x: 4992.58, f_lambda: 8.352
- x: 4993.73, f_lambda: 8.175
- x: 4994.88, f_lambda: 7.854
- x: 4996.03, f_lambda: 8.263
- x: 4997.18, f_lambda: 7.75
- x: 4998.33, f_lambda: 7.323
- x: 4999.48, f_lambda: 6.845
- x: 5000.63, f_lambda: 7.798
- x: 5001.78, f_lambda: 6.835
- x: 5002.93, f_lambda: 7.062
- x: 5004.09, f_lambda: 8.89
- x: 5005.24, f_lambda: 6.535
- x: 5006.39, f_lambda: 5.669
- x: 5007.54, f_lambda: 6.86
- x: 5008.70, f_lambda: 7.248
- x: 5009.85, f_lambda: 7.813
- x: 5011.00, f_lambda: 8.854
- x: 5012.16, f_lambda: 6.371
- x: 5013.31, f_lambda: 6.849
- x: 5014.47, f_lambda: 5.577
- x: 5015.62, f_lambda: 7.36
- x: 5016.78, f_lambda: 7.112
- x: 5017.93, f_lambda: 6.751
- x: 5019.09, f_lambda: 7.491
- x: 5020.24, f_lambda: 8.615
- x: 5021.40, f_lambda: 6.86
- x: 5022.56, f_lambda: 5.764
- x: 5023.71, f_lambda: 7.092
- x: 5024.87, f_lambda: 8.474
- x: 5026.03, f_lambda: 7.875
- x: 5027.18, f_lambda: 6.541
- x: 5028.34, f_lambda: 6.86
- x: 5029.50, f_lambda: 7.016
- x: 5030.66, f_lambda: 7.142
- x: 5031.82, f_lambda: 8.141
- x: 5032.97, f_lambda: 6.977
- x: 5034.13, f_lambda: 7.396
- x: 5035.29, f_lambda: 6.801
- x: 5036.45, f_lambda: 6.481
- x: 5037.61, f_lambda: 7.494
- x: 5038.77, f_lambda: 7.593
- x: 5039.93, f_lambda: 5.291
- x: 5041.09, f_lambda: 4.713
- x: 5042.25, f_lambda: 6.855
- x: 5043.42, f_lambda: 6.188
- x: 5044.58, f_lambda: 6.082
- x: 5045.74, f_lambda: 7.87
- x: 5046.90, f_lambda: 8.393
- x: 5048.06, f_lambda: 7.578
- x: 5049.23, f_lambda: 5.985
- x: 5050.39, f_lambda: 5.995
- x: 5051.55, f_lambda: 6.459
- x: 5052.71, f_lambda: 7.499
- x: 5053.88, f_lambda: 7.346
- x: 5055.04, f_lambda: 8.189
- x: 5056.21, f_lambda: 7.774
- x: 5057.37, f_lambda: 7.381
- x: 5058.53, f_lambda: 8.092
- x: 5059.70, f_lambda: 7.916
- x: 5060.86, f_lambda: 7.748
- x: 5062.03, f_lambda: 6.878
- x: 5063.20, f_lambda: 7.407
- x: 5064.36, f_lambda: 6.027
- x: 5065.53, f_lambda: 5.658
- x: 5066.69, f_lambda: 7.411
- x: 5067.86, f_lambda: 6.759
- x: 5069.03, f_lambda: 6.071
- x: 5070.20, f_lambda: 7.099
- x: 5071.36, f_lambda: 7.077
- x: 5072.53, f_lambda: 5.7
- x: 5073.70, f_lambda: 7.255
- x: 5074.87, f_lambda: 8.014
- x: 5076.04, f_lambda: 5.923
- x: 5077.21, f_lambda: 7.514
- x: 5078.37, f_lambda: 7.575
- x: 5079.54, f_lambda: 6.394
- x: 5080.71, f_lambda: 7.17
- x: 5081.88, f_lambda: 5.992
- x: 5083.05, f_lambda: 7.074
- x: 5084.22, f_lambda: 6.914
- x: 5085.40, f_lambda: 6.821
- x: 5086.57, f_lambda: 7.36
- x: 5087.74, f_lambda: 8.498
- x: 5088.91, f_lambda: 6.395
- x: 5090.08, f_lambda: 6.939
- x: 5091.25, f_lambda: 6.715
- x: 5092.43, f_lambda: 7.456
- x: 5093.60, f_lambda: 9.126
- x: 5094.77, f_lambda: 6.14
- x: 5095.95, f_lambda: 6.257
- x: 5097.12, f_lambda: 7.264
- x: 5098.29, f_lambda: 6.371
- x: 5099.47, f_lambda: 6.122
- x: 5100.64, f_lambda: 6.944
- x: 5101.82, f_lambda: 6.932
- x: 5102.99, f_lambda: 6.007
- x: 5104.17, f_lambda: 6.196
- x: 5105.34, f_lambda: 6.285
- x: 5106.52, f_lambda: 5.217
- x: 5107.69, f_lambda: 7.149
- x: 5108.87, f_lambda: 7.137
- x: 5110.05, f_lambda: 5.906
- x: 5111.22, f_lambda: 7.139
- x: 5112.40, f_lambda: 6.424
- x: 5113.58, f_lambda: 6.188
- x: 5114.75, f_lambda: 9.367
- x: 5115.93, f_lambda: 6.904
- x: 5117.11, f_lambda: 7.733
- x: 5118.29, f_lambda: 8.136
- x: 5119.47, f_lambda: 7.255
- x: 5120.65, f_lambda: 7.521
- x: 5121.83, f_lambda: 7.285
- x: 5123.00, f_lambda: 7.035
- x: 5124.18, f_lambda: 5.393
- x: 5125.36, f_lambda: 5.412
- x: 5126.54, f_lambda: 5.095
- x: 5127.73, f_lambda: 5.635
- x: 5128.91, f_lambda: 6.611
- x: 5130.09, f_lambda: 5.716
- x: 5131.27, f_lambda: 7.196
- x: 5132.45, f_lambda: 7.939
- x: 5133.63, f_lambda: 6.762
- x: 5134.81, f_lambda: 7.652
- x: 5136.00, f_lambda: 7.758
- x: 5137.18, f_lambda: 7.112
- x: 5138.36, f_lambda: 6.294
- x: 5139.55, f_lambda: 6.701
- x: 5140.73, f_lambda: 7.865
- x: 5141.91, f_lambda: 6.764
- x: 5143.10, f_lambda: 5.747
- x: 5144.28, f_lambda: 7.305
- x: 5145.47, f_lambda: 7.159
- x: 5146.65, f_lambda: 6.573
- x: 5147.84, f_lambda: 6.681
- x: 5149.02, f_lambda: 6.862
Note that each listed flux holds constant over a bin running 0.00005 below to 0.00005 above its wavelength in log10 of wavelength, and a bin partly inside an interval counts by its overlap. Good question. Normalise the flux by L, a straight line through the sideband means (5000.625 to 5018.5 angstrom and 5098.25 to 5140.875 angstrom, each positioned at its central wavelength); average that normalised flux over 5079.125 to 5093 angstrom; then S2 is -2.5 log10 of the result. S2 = -0.02 mag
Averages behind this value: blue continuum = 7.08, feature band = 6.98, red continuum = 6.76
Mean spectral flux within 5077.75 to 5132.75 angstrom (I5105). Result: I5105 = 6.81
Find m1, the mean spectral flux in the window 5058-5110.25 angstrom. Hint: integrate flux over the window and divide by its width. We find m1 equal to 6.87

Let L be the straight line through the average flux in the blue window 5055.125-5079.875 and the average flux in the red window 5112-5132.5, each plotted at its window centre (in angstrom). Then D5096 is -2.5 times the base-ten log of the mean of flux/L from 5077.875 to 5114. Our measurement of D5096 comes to 0.02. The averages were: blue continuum 7.06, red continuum 6.8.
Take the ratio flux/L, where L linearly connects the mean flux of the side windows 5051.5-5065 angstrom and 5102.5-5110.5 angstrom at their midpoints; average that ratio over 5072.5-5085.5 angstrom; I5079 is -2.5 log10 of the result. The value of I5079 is 0.00 mag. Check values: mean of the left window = 7.42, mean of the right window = 6.28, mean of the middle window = 6.91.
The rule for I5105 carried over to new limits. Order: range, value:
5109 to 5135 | 6.83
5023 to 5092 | 7.01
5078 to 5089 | 7.03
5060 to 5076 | 6.84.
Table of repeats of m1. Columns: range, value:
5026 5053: 6.86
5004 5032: 7.15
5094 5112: 6.5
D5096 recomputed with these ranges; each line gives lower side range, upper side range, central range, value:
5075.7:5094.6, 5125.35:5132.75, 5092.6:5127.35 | -0.02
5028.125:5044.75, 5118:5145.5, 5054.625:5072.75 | -0.05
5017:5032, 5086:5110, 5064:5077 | 0.05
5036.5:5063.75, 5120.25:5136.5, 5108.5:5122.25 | -0.09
